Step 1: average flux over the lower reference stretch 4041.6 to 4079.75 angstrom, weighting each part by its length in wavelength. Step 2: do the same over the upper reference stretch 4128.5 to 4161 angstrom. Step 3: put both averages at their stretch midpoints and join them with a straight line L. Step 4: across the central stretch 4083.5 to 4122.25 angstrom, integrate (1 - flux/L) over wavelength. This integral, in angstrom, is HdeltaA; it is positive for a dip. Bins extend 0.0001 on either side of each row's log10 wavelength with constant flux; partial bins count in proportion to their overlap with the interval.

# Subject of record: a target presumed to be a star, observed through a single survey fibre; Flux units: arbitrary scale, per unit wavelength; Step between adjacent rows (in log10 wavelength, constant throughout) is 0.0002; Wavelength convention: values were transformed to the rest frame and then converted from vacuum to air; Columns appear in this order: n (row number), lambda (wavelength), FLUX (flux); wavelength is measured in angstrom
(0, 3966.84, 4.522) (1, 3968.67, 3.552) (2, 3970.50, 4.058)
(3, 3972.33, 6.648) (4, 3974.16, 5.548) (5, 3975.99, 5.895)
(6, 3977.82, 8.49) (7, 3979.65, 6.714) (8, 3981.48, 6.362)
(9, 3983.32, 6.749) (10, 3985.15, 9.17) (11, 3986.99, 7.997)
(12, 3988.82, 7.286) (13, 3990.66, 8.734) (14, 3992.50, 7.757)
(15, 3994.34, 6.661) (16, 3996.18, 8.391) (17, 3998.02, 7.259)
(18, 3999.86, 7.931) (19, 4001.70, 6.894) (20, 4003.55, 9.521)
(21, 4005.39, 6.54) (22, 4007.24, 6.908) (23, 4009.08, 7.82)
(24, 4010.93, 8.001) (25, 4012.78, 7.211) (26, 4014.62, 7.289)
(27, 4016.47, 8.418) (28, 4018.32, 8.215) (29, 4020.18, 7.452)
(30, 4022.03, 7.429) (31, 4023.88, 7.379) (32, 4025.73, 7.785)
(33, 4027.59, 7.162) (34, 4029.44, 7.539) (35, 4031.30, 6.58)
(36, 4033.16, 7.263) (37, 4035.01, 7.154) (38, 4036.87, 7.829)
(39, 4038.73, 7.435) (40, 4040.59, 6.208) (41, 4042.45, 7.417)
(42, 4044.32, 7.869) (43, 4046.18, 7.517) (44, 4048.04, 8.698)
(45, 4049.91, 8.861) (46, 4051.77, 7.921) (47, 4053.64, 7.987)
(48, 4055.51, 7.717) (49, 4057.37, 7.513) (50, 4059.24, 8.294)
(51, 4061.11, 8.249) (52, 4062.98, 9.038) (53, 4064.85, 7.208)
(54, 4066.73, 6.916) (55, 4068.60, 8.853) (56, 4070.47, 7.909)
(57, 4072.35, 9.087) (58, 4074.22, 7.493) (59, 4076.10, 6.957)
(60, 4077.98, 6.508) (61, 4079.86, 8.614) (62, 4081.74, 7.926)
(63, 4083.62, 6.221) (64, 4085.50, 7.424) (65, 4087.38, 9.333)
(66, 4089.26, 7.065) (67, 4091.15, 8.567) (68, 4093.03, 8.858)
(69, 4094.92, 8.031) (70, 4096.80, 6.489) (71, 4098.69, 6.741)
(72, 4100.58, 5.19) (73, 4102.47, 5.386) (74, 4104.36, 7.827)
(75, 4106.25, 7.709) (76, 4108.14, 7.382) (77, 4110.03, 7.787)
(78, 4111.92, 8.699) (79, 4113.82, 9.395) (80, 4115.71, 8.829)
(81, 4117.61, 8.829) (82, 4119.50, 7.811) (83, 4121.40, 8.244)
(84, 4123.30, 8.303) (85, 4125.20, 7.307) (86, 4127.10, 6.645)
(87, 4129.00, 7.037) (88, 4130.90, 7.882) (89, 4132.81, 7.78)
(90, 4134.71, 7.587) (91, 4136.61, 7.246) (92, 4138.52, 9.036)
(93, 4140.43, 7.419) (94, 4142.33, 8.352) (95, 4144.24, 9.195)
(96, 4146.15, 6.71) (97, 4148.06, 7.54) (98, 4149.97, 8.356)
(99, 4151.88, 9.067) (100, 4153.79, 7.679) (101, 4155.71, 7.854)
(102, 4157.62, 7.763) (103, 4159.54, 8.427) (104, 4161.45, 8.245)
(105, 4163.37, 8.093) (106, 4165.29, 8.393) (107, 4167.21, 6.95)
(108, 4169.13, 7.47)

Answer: 1.0 angstrom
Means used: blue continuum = 7.92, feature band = 7.74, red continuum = 7.96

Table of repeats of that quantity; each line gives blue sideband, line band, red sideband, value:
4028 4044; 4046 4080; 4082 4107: -3.32 angstrom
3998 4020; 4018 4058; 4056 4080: 0.99 angstrom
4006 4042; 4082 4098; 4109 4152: 0.11 angstrom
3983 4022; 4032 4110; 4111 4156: 2.62 angstrom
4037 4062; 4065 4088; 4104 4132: 0.45 angstrom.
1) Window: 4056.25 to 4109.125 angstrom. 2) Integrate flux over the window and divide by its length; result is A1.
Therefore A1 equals 7.6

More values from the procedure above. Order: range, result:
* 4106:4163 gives 8.01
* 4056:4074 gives 8.09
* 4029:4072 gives 7.76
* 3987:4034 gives 7.58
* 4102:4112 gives 7.46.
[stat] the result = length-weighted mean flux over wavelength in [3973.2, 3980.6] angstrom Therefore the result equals 6.67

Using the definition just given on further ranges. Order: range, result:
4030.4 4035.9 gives 7.01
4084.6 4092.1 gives 8.11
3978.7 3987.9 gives 7.4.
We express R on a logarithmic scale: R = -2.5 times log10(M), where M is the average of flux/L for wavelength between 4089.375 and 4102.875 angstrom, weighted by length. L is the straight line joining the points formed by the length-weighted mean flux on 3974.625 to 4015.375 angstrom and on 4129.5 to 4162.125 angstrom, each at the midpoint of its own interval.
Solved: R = 0.11 mag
